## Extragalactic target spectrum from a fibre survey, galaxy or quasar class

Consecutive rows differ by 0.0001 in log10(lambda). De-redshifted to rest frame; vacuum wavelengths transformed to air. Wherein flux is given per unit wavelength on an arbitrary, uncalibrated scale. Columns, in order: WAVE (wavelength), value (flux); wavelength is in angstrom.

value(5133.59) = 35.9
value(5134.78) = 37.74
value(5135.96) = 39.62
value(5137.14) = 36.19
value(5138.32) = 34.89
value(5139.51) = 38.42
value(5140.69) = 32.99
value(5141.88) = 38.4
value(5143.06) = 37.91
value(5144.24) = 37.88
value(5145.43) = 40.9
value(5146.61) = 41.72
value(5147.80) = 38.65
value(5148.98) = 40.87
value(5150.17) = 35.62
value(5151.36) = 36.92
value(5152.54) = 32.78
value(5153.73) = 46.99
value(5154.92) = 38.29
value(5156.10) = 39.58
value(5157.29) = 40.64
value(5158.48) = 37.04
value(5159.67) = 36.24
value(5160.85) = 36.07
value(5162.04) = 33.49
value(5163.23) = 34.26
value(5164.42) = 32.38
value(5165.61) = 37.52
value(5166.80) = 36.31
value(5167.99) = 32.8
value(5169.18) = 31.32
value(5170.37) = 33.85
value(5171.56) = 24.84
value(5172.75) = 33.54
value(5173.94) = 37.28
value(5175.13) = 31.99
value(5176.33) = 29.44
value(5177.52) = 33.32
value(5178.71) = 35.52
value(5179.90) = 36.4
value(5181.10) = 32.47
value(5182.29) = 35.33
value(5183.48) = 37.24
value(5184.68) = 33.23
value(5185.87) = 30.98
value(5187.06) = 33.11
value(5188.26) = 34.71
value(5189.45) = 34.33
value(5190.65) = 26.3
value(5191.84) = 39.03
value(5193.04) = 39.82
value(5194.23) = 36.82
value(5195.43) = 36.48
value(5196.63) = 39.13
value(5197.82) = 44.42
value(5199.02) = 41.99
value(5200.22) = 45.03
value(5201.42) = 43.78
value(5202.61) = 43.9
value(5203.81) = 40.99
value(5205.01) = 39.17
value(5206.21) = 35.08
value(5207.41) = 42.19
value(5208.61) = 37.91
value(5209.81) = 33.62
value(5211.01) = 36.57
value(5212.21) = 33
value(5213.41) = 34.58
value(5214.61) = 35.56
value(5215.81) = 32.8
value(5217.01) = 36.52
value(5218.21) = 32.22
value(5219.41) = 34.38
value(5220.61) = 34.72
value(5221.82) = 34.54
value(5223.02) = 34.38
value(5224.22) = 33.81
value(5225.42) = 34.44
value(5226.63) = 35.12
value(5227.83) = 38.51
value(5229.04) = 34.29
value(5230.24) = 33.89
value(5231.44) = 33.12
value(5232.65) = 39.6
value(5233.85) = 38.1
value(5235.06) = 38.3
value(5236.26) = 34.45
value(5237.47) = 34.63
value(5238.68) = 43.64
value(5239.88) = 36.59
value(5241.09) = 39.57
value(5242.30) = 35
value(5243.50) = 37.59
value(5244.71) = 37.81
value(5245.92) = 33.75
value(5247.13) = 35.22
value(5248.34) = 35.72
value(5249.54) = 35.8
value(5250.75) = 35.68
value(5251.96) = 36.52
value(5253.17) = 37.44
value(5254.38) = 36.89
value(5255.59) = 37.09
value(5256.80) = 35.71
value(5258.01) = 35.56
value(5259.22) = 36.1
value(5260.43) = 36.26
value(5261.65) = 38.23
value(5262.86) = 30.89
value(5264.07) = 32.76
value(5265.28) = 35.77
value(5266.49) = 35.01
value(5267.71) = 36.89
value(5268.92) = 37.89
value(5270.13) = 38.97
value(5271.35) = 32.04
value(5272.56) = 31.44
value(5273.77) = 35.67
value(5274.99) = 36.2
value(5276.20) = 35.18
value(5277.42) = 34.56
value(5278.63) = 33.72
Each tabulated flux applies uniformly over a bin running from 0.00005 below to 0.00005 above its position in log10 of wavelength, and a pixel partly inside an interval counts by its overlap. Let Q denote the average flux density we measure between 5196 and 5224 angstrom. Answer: 37.6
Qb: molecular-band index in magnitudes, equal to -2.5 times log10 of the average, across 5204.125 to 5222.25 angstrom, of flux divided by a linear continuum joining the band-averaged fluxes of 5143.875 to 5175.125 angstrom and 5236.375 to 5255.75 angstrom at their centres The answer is 0.03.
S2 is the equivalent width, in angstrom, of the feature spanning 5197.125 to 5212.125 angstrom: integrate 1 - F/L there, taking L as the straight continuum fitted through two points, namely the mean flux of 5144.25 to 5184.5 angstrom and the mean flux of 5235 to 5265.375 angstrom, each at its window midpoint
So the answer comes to -1.7 angstrom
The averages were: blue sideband 35.8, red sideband 36.2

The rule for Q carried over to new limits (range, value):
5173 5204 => 36.6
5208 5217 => 35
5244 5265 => 35.7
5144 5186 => 35.7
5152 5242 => 36.1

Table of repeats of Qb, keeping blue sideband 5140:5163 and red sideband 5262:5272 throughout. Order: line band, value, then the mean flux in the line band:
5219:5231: 0.04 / 34.8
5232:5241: -0.06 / 38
